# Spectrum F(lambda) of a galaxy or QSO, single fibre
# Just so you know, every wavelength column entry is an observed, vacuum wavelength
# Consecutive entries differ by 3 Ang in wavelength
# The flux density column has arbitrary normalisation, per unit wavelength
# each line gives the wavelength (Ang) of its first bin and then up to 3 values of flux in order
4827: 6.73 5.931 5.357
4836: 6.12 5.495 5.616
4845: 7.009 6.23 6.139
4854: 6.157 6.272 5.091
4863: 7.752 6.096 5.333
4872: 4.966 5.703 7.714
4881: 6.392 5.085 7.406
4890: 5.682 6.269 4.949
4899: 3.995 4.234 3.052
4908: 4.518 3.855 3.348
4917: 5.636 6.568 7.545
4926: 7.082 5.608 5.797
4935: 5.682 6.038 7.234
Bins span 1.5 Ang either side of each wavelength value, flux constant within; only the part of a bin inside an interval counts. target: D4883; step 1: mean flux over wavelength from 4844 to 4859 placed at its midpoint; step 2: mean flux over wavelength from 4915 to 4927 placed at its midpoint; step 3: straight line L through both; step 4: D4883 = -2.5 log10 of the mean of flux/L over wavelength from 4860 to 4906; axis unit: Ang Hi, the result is 0.14 mag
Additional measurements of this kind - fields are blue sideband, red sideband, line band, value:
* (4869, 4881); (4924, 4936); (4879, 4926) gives 0.15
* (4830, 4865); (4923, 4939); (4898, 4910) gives 0.48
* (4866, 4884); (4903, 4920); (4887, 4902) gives -0.05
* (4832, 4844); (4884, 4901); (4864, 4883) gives -0.08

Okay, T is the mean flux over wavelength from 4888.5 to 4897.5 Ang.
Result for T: 5.63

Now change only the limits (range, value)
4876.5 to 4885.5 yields 6.4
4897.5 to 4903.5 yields 4.11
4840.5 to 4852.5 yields 6.25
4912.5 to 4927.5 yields 6.04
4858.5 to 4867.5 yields 6.31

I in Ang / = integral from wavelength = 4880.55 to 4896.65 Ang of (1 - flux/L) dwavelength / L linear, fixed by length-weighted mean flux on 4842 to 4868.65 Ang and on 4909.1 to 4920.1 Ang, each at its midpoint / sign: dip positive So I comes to -2.0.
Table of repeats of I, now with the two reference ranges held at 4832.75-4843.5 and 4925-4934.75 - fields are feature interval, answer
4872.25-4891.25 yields -1.27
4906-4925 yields 2.42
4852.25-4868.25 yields -1.27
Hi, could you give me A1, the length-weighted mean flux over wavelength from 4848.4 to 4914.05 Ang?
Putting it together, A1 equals 5.51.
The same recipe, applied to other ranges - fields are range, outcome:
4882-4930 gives 5.31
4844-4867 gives 6.33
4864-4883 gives 6.05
